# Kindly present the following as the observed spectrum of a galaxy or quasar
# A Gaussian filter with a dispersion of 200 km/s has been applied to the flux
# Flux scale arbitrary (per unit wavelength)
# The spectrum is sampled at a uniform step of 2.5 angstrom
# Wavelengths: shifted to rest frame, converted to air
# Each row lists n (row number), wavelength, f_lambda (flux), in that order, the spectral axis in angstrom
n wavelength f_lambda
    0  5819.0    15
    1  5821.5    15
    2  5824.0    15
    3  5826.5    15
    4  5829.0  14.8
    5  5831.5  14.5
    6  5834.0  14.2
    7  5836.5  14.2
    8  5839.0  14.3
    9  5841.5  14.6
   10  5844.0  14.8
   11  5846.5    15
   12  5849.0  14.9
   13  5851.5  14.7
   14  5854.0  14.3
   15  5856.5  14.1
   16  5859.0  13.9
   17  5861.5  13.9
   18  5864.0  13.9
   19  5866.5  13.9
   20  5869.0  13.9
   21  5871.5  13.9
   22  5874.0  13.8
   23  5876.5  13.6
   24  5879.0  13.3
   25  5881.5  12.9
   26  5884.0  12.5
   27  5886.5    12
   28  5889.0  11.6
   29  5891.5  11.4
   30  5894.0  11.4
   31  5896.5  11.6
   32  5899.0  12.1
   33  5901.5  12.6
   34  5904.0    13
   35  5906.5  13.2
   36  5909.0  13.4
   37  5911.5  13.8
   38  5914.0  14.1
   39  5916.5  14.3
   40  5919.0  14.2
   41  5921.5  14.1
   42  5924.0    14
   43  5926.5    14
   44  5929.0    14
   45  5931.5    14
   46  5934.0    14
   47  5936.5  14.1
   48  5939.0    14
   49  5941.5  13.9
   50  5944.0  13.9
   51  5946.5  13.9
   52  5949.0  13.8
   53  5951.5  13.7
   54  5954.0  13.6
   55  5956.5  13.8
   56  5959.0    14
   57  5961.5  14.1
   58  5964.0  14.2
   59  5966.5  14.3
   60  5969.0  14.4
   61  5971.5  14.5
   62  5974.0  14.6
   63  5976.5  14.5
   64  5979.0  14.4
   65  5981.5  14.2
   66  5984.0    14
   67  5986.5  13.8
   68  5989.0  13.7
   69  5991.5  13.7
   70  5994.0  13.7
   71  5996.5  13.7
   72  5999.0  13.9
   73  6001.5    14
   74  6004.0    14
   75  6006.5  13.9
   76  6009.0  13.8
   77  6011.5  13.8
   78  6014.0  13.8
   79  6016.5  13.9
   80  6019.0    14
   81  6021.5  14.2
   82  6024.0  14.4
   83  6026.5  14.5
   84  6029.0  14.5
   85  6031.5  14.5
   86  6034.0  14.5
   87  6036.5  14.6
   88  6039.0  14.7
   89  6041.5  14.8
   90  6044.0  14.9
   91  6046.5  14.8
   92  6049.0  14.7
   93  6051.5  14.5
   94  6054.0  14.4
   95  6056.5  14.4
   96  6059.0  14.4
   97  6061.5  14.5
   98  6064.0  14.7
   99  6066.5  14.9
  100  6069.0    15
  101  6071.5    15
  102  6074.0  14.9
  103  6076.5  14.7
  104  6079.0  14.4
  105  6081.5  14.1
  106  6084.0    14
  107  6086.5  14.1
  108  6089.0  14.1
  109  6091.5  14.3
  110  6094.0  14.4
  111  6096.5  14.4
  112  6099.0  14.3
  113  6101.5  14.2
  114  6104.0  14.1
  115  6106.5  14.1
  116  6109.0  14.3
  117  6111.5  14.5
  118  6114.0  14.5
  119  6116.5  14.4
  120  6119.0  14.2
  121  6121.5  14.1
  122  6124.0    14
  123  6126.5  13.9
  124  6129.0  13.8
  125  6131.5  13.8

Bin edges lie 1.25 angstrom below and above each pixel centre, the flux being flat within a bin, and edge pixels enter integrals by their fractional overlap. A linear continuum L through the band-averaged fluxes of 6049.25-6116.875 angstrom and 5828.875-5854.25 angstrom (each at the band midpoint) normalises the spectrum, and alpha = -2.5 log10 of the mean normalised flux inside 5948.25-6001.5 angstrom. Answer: 0.04 mag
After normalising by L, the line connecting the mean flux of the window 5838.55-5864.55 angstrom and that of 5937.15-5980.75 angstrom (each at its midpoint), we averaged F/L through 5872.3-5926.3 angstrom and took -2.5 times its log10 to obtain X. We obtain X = 0.10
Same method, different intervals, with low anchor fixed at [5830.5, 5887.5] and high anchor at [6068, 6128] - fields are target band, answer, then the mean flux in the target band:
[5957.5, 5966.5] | 0.00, 14.1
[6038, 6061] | -0.03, 14.6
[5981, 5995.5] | 0.03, 13.8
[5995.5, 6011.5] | 0.02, 13.9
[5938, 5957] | 0.02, 13.8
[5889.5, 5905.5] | 0.17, 12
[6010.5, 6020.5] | 0.02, 13.9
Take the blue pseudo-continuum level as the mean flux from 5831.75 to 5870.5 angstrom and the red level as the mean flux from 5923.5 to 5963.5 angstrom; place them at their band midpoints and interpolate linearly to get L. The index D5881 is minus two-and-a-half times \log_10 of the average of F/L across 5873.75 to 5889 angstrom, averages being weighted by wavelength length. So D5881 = 0.11 mag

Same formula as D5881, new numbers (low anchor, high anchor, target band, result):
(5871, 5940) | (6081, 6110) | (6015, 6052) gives -0.05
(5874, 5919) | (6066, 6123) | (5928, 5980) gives -0.06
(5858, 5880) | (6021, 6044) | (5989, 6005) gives 0.04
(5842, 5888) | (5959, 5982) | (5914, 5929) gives 0.00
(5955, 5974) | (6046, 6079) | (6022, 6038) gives 0.00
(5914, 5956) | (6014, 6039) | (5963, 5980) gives -0.02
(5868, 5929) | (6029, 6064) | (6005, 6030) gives 0.02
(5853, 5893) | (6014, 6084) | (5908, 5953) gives -0.02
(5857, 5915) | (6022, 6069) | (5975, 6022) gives 0.01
